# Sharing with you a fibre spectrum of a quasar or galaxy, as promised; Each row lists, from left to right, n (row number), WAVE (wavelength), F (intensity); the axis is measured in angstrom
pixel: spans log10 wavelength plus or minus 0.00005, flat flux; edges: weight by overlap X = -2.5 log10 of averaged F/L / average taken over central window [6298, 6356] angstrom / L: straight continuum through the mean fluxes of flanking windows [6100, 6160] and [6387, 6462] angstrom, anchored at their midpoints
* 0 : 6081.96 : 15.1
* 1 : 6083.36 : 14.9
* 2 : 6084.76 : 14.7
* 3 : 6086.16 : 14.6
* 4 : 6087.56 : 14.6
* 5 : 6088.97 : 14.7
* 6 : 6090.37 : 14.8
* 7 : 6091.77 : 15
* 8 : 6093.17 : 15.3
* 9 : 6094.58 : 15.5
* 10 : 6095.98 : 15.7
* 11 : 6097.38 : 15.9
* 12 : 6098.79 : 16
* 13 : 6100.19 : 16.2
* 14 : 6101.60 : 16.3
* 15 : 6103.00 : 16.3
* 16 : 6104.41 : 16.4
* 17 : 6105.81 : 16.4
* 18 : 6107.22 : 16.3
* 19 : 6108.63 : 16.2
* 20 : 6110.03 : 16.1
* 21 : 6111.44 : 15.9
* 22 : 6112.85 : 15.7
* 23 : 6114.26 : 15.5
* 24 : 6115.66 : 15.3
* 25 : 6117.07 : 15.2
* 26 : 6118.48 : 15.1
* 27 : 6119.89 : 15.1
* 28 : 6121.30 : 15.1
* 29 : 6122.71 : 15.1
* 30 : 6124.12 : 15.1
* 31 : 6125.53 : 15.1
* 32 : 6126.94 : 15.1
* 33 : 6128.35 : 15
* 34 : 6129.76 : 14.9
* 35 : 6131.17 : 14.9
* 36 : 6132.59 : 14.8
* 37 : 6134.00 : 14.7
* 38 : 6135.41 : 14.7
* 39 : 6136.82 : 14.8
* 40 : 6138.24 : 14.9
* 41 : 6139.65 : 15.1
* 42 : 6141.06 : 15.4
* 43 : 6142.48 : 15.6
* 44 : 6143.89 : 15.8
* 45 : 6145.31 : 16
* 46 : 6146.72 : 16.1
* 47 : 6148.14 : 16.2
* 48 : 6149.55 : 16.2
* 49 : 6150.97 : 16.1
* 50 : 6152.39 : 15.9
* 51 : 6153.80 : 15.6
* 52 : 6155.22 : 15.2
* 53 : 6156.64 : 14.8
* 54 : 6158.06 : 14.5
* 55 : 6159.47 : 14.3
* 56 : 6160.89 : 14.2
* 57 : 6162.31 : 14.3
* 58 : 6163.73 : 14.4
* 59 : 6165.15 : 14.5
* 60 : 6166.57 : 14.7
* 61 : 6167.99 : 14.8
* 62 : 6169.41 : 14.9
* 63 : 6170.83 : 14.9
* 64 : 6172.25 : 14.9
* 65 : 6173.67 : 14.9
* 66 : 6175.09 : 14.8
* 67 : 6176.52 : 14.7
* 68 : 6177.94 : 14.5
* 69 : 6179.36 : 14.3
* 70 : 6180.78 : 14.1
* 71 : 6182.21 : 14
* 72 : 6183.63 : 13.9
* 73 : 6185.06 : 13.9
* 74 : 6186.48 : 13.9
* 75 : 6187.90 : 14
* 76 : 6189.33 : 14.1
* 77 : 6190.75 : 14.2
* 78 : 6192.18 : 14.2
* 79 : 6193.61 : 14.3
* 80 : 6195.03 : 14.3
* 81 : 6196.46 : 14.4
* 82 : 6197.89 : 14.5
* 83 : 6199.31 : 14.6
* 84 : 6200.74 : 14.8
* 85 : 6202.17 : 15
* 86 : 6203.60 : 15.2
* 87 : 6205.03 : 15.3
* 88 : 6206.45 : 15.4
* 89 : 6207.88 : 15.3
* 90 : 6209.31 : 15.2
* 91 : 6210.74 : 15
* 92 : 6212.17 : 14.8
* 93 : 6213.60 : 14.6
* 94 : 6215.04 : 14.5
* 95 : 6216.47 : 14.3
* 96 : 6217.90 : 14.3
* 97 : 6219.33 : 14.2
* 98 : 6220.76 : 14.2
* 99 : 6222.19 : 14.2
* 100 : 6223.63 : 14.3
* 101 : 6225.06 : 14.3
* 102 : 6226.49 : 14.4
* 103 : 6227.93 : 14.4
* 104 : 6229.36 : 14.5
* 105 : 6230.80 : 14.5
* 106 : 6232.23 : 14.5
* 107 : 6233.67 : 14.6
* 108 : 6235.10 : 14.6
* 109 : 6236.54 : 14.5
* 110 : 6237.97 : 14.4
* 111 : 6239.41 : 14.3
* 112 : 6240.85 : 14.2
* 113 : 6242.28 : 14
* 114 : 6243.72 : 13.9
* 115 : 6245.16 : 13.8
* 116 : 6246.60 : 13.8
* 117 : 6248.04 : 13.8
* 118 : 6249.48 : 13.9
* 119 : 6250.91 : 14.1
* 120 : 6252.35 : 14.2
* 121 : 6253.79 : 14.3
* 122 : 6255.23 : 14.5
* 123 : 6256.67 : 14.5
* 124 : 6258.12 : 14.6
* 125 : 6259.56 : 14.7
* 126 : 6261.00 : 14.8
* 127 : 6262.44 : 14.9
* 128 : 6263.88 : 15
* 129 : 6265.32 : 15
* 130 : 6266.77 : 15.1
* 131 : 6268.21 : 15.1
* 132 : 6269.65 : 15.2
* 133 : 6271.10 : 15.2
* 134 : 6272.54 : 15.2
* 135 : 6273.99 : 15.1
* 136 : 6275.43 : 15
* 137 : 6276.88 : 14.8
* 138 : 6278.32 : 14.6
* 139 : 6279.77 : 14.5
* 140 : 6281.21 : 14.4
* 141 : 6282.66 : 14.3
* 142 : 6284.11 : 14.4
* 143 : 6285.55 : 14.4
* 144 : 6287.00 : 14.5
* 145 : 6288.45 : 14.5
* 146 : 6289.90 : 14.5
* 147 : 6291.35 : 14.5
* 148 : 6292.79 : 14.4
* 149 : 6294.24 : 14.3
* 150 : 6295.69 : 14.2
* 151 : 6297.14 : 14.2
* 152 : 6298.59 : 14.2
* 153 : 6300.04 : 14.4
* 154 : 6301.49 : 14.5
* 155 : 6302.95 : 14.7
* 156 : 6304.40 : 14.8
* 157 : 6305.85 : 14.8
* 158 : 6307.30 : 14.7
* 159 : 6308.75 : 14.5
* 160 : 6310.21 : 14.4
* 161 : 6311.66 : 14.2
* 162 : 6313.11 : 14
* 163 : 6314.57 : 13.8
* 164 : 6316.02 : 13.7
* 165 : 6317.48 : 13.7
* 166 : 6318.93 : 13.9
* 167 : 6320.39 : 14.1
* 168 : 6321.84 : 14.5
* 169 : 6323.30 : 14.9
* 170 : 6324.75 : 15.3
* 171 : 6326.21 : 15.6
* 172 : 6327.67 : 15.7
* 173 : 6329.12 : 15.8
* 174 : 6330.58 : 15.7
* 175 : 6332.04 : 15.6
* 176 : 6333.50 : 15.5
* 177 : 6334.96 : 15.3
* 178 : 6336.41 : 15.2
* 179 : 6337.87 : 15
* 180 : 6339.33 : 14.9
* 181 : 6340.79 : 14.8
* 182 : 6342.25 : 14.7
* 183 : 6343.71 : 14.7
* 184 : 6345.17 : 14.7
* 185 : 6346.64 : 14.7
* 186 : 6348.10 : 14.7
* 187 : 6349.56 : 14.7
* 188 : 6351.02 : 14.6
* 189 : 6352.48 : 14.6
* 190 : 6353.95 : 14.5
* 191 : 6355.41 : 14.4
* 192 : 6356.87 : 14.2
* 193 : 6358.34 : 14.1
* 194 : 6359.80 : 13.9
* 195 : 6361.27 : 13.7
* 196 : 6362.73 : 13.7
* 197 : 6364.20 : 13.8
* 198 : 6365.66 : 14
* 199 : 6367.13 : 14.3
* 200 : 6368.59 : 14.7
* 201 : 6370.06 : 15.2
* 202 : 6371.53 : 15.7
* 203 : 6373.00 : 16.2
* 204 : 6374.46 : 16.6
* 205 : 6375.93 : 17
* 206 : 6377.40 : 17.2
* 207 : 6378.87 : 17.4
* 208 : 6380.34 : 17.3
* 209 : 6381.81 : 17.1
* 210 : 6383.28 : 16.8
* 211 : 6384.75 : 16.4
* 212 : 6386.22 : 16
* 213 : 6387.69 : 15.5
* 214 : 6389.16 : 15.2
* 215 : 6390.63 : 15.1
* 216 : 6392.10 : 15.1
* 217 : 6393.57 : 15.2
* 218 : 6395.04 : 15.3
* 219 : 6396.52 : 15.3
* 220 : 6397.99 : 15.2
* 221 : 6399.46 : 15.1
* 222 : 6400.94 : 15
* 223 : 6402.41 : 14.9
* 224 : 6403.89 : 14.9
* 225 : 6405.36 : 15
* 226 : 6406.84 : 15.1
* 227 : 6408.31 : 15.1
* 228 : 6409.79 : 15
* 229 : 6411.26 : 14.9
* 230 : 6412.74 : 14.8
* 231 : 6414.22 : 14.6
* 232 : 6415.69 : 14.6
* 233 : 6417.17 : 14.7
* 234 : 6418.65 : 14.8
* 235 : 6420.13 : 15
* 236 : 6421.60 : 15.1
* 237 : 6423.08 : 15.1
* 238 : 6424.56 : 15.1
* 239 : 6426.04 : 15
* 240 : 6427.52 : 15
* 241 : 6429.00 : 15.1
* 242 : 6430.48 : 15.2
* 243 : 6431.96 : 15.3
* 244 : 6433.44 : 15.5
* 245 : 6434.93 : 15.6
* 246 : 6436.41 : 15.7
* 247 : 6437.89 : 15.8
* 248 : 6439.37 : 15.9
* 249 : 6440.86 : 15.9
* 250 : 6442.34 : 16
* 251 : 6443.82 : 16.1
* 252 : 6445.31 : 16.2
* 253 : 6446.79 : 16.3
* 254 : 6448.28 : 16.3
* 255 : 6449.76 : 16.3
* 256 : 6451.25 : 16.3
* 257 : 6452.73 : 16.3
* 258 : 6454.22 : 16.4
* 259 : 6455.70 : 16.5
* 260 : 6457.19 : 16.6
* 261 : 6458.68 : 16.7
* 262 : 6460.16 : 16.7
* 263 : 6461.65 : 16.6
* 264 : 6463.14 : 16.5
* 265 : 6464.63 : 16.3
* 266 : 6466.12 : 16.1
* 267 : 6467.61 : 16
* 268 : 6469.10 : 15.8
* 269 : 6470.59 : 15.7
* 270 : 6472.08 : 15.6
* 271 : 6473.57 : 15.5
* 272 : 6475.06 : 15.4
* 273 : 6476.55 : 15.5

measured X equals 0.06 mag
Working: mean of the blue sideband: 15.5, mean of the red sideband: 15.5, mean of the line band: 14.7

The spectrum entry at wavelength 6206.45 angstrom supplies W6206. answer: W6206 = 15.4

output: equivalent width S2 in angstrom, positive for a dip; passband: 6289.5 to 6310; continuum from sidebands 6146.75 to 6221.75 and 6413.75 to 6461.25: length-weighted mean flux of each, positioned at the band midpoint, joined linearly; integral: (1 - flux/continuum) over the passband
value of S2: 0.9 angstrom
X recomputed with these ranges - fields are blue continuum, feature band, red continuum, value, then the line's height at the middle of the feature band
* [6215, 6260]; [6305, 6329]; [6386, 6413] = 0.01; 14.7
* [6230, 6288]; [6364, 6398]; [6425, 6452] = -0.03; 15.4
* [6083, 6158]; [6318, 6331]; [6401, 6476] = 0.04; 15.5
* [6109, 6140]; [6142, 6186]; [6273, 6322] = 0.00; 15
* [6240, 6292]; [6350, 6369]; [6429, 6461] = 0.08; 15.3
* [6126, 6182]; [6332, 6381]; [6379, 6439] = 0.02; 15.3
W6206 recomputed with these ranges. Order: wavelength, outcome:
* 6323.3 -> 14.9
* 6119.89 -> 15.1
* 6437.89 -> 15.8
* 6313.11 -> 14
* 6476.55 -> 15.5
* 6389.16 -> 15.2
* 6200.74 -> 14.8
